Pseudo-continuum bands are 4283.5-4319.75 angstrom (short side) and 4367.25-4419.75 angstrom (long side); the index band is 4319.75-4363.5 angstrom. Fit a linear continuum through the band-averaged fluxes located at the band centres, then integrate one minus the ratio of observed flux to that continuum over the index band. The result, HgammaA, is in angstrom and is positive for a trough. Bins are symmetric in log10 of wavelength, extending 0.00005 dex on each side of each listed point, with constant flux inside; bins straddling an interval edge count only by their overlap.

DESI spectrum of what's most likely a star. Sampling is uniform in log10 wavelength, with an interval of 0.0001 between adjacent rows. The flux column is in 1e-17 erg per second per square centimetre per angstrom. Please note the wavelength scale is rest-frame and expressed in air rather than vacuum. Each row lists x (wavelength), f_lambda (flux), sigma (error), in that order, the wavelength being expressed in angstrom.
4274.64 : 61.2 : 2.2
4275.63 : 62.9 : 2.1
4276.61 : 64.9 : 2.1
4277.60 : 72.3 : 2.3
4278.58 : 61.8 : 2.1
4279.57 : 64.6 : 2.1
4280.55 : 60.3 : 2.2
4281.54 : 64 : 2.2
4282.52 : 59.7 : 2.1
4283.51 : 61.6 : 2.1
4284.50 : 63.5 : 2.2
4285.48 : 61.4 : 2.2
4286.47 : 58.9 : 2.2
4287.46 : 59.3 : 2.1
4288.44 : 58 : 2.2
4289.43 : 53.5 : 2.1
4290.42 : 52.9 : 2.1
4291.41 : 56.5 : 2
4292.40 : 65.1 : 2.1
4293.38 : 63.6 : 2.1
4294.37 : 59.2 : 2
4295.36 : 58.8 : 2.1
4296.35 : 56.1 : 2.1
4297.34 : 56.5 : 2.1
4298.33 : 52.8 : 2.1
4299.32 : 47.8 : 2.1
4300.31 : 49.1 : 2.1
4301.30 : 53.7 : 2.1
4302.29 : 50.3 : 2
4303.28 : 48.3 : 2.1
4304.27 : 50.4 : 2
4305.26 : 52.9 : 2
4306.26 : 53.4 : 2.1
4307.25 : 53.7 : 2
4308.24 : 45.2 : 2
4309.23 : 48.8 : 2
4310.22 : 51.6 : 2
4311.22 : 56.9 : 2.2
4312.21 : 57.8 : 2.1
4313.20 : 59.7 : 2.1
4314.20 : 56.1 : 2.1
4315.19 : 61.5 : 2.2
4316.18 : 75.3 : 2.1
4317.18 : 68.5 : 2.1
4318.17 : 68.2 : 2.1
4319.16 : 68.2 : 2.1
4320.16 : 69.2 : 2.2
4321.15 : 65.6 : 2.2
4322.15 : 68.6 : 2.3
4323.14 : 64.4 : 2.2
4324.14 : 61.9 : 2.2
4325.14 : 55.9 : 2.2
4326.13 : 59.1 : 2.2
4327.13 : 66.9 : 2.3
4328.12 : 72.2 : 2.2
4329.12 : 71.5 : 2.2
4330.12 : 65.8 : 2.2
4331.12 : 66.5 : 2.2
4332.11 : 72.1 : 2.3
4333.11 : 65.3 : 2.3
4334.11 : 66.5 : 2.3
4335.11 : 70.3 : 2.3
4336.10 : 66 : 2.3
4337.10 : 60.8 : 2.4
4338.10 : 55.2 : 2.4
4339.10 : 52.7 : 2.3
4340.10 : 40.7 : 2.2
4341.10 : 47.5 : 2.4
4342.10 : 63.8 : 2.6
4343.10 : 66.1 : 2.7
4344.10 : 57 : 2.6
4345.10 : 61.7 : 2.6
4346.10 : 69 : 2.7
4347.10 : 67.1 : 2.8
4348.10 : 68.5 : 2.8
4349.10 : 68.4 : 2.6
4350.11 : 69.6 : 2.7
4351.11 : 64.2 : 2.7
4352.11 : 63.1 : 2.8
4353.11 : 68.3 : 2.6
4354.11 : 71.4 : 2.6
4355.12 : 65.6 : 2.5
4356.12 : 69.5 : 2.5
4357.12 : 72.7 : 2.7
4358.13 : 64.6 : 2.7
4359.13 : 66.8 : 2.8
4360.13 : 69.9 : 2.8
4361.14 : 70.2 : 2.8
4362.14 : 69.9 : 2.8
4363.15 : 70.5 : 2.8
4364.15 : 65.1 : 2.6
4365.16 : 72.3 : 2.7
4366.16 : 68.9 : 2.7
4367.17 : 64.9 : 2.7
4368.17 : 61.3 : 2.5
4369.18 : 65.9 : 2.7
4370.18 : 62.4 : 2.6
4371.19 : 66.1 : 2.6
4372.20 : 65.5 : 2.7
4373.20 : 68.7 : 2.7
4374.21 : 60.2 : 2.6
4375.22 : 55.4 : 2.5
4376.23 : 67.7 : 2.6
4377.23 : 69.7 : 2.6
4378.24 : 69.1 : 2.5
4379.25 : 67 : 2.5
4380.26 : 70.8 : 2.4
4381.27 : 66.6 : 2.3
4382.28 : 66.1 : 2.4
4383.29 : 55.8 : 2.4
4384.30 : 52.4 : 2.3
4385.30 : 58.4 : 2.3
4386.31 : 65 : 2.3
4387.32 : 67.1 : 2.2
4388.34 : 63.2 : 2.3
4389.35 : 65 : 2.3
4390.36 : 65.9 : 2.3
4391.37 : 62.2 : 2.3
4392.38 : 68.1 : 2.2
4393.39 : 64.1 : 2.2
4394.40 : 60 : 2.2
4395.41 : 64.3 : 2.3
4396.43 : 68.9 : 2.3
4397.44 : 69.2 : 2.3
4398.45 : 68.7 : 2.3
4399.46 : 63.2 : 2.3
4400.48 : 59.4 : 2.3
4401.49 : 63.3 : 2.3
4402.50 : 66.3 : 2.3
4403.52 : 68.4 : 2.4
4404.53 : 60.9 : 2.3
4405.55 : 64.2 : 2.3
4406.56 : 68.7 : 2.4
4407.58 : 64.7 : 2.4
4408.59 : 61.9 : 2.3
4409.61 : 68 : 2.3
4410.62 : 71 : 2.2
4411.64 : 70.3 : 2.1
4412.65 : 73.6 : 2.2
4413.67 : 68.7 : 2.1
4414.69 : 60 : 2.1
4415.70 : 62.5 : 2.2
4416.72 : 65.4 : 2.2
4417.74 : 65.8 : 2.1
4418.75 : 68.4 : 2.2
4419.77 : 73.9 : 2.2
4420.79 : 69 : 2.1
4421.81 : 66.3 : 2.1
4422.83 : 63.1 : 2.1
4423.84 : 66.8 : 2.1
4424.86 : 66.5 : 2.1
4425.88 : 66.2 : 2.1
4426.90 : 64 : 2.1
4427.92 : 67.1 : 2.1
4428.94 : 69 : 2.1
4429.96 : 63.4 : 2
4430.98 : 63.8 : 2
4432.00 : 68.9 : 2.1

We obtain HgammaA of -3.2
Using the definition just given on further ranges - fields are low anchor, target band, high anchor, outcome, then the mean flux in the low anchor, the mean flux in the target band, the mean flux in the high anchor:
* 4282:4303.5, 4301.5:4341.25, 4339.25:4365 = 0.3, 56.8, 60.4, 65.2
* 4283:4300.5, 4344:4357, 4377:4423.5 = -1.0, 57.6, 66.9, 65.5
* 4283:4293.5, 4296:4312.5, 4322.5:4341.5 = 2.3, 59.3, 52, 62.3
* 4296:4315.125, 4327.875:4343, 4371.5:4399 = -1.4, 52.9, 62.4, 64.6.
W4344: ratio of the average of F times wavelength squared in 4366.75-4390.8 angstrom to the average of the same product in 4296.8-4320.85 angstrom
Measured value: 1.17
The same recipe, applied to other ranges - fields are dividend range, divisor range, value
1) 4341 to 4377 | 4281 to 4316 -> 1.21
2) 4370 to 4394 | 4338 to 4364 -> 1.01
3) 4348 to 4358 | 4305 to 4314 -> 1.30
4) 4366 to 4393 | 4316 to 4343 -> 1.03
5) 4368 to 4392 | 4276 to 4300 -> 1.12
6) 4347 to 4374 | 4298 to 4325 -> 1.19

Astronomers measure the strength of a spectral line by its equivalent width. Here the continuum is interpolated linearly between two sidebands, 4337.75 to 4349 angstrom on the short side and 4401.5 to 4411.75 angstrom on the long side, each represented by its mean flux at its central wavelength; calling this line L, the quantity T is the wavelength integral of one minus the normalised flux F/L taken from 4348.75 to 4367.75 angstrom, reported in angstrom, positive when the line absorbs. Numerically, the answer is -2.2 angstrom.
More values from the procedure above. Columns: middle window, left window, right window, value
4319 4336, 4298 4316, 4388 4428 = -3.2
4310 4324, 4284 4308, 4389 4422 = -1.5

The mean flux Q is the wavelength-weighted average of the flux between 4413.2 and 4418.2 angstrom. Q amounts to 64.4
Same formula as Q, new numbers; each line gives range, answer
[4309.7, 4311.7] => 54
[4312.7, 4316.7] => 63.1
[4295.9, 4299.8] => 53.3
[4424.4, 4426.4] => 66.3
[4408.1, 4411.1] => 67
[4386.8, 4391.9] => 64.6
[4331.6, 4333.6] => 68.9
